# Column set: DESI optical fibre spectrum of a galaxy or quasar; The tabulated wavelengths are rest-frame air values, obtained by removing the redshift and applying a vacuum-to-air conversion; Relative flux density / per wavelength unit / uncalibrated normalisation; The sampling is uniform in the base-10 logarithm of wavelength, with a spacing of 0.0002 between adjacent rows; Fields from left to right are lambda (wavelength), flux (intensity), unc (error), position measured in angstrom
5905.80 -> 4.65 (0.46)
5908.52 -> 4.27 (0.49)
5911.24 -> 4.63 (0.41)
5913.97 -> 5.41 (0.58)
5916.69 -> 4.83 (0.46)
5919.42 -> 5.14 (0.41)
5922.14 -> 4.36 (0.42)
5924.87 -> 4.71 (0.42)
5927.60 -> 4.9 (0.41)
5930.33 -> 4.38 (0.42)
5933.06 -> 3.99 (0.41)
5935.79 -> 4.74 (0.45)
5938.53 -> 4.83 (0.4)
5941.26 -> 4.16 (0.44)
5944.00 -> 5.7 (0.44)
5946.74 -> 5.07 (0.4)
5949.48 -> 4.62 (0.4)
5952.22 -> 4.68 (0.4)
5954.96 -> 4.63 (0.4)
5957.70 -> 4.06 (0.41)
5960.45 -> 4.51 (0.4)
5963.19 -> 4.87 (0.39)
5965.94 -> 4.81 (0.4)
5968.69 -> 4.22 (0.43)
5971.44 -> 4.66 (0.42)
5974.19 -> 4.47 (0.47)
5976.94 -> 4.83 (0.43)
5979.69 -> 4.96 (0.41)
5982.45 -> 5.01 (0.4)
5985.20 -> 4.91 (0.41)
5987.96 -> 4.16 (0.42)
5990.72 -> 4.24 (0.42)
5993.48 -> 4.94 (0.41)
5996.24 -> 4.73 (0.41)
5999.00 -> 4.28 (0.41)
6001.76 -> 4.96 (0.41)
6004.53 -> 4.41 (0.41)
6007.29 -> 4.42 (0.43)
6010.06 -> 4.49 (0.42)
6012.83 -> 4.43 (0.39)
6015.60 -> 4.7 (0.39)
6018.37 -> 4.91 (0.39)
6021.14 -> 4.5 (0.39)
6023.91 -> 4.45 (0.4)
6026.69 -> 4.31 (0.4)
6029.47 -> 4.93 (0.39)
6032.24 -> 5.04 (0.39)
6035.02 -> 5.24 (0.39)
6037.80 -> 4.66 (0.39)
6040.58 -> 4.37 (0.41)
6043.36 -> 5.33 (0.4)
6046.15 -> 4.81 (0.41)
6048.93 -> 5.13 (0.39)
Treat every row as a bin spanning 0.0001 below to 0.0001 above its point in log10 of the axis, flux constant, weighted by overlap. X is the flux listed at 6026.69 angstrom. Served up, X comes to 4.31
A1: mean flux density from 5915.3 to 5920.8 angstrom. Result 4.99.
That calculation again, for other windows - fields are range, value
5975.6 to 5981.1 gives 4.89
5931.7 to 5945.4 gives 4.68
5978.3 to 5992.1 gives 4.66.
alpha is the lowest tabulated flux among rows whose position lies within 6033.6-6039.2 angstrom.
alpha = 4.66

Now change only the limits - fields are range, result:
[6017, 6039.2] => 4.31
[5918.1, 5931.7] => 4.36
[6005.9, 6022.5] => 4.42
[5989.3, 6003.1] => 4.24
